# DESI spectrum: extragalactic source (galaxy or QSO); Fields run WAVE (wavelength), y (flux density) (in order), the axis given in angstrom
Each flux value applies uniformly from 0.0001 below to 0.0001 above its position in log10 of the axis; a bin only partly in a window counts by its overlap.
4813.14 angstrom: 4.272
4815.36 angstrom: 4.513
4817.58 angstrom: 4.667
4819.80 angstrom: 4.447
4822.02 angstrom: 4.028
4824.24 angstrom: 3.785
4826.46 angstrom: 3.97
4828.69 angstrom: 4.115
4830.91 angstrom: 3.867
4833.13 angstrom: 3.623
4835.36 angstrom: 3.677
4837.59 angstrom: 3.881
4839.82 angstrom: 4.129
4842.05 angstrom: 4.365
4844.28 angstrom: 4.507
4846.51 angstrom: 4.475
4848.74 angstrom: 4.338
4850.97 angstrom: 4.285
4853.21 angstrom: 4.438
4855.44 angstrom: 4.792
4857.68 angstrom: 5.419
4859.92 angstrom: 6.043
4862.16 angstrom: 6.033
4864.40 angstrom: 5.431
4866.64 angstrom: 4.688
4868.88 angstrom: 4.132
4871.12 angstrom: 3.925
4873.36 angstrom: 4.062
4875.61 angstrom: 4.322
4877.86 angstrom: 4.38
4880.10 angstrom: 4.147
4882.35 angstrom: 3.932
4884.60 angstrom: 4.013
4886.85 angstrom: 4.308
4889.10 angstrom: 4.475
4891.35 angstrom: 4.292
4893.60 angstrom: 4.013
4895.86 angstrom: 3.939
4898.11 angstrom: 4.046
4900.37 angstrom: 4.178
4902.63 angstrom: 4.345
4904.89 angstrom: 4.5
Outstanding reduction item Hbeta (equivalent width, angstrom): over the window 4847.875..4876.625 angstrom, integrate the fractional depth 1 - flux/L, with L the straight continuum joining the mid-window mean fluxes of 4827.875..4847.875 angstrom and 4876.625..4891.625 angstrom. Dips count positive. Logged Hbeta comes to -4.3 angstrom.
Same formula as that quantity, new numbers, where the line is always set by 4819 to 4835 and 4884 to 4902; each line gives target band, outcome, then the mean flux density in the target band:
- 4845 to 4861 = -3.08 angstrom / 4.82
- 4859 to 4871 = -3.14 angstrom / 5.14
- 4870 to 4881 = -0.15 angstrom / 4.17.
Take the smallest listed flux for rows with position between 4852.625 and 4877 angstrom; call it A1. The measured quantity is 3.925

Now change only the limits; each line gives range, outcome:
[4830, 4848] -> 3.623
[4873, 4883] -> 3.932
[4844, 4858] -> 4.285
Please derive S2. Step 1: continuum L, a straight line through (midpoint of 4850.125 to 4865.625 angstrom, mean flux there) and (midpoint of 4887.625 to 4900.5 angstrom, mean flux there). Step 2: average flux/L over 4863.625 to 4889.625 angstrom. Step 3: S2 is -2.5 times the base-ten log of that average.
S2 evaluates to 0.09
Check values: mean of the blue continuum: 5.22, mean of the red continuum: 4.16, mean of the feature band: 4.3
